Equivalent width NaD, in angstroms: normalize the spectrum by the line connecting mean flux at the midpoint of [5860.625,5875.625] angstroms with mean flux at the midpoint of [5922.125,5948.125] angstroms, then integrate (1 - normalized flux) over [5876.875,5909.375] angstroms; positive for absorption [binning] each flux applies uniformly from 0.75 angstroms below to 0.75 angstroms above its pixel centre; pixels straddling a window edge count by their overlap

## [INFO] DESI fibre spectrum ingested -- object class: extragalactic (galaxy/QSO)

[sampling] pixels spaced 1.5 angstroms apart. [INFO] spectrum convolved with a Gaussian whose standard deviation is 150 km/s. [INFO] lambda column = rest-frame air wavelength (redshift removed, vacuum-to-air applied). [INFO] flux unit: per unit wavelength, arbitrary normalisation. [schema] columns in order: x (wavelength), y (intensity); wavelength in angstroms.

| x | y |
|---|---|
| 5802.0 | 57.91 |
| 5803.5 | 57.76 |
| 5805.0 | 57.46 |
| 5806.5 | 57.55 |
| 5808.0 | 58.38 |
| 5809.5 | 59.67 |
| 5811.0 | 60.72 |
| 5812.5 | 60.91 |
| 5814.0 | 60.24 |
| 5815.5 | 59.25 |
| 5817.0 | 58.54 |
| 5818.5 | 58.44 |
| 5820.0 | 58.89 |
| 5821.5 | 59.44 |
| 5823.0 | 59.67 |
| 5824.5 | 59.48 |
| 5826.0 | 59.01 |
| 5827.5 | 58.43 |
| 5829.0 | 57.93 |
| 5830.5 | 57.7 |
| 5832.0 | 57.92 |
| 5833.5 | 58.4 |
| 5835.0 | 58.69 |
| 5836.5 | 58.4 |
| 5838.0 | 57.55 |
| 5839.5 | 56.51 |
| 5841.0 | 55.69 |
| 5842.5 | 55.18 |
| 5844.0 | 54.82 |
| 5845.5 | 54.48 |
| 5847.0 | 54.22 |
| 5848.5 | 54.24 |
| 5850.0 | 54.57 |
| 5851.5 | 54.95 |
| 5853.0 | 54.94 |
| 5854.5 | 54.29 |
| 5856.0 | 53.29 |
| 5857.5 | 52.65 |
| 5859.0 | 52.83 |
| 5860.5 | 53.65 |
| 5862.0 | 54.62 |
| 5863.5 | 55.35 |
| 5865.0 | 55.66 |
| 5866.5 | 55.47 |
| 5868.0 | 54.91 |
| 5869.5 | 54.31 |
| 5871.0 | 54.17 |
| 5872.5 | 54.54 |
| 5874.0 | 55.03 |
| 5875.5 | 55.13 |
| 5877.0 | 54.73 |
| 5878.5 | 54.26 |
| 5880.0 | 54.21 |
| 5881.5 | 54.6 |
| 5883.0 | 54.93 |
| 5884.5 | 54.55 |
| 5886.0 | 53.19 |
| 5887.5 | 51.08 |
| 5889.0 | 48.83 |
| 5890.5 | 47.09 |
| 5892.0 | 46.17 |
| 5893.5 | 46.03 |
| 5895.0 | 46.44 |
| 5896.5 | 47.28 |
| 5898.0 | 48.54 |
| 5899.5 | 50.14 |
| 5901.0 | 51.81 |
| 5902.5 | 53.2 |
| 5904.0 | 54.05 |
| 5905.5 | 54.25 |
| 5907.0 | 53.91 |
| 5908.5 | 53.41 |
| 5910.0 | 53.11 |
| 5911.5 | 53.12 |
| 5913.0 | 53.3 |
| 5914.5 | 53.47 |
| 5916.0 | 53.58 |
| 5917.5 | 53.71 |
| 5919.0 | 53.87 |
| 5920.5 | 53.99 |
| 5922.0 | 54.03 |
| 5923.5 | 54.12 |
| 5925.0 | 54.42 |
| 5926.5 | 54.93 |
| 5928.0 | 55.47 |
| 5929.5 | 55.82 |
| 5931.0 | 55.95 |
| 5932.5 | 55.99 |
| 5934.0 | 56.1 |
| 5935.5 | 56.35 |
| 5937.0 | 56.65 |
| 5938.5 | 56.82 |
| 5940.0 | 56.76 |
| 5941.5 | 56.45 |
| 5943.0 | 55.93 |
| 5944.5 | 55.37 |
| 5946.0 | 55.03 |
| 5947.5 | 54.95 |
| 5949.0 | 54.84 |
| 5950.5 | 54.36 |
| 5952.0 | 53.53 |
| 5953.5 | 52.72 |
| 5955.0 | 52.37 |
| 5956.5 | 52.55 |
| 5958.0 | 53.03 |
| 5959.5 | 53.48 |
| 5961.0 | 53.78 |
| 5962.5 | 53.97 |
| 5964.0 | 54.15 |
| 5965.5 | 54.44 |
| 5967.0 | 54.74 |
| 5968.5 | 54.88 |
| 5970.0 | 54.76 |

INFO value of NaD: 2.2 angstroms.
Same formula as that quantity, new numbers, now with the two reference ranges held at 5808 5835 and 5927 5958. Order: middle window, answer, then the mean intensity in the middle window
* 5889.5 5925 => 2.87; 51.7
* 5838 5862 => 1.49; 54.5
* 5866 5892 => 1.75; 53.4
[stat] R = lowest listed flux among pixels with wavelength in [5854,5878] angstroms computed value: 52.65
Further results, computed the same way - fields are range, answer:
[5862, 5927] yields 46.03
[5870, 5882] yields 54.17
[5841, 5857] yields 53.29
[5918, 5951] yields 53.87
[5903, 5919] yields 53.11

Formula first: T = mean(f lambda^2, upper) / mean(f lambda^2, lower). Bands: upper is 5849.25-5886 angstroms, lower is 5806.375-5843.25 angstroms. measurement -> 0.9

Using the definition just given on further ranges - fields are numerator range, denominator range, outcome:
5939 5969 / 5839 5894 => 1.04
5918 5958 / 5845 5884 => 1.03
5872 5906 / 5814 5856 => 0.92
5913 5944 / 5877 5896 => 1.10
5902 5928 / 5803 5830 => 0.94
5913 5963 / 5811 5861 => 0.99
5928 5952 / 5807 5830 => 0.98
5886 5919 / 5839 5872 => 0.95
